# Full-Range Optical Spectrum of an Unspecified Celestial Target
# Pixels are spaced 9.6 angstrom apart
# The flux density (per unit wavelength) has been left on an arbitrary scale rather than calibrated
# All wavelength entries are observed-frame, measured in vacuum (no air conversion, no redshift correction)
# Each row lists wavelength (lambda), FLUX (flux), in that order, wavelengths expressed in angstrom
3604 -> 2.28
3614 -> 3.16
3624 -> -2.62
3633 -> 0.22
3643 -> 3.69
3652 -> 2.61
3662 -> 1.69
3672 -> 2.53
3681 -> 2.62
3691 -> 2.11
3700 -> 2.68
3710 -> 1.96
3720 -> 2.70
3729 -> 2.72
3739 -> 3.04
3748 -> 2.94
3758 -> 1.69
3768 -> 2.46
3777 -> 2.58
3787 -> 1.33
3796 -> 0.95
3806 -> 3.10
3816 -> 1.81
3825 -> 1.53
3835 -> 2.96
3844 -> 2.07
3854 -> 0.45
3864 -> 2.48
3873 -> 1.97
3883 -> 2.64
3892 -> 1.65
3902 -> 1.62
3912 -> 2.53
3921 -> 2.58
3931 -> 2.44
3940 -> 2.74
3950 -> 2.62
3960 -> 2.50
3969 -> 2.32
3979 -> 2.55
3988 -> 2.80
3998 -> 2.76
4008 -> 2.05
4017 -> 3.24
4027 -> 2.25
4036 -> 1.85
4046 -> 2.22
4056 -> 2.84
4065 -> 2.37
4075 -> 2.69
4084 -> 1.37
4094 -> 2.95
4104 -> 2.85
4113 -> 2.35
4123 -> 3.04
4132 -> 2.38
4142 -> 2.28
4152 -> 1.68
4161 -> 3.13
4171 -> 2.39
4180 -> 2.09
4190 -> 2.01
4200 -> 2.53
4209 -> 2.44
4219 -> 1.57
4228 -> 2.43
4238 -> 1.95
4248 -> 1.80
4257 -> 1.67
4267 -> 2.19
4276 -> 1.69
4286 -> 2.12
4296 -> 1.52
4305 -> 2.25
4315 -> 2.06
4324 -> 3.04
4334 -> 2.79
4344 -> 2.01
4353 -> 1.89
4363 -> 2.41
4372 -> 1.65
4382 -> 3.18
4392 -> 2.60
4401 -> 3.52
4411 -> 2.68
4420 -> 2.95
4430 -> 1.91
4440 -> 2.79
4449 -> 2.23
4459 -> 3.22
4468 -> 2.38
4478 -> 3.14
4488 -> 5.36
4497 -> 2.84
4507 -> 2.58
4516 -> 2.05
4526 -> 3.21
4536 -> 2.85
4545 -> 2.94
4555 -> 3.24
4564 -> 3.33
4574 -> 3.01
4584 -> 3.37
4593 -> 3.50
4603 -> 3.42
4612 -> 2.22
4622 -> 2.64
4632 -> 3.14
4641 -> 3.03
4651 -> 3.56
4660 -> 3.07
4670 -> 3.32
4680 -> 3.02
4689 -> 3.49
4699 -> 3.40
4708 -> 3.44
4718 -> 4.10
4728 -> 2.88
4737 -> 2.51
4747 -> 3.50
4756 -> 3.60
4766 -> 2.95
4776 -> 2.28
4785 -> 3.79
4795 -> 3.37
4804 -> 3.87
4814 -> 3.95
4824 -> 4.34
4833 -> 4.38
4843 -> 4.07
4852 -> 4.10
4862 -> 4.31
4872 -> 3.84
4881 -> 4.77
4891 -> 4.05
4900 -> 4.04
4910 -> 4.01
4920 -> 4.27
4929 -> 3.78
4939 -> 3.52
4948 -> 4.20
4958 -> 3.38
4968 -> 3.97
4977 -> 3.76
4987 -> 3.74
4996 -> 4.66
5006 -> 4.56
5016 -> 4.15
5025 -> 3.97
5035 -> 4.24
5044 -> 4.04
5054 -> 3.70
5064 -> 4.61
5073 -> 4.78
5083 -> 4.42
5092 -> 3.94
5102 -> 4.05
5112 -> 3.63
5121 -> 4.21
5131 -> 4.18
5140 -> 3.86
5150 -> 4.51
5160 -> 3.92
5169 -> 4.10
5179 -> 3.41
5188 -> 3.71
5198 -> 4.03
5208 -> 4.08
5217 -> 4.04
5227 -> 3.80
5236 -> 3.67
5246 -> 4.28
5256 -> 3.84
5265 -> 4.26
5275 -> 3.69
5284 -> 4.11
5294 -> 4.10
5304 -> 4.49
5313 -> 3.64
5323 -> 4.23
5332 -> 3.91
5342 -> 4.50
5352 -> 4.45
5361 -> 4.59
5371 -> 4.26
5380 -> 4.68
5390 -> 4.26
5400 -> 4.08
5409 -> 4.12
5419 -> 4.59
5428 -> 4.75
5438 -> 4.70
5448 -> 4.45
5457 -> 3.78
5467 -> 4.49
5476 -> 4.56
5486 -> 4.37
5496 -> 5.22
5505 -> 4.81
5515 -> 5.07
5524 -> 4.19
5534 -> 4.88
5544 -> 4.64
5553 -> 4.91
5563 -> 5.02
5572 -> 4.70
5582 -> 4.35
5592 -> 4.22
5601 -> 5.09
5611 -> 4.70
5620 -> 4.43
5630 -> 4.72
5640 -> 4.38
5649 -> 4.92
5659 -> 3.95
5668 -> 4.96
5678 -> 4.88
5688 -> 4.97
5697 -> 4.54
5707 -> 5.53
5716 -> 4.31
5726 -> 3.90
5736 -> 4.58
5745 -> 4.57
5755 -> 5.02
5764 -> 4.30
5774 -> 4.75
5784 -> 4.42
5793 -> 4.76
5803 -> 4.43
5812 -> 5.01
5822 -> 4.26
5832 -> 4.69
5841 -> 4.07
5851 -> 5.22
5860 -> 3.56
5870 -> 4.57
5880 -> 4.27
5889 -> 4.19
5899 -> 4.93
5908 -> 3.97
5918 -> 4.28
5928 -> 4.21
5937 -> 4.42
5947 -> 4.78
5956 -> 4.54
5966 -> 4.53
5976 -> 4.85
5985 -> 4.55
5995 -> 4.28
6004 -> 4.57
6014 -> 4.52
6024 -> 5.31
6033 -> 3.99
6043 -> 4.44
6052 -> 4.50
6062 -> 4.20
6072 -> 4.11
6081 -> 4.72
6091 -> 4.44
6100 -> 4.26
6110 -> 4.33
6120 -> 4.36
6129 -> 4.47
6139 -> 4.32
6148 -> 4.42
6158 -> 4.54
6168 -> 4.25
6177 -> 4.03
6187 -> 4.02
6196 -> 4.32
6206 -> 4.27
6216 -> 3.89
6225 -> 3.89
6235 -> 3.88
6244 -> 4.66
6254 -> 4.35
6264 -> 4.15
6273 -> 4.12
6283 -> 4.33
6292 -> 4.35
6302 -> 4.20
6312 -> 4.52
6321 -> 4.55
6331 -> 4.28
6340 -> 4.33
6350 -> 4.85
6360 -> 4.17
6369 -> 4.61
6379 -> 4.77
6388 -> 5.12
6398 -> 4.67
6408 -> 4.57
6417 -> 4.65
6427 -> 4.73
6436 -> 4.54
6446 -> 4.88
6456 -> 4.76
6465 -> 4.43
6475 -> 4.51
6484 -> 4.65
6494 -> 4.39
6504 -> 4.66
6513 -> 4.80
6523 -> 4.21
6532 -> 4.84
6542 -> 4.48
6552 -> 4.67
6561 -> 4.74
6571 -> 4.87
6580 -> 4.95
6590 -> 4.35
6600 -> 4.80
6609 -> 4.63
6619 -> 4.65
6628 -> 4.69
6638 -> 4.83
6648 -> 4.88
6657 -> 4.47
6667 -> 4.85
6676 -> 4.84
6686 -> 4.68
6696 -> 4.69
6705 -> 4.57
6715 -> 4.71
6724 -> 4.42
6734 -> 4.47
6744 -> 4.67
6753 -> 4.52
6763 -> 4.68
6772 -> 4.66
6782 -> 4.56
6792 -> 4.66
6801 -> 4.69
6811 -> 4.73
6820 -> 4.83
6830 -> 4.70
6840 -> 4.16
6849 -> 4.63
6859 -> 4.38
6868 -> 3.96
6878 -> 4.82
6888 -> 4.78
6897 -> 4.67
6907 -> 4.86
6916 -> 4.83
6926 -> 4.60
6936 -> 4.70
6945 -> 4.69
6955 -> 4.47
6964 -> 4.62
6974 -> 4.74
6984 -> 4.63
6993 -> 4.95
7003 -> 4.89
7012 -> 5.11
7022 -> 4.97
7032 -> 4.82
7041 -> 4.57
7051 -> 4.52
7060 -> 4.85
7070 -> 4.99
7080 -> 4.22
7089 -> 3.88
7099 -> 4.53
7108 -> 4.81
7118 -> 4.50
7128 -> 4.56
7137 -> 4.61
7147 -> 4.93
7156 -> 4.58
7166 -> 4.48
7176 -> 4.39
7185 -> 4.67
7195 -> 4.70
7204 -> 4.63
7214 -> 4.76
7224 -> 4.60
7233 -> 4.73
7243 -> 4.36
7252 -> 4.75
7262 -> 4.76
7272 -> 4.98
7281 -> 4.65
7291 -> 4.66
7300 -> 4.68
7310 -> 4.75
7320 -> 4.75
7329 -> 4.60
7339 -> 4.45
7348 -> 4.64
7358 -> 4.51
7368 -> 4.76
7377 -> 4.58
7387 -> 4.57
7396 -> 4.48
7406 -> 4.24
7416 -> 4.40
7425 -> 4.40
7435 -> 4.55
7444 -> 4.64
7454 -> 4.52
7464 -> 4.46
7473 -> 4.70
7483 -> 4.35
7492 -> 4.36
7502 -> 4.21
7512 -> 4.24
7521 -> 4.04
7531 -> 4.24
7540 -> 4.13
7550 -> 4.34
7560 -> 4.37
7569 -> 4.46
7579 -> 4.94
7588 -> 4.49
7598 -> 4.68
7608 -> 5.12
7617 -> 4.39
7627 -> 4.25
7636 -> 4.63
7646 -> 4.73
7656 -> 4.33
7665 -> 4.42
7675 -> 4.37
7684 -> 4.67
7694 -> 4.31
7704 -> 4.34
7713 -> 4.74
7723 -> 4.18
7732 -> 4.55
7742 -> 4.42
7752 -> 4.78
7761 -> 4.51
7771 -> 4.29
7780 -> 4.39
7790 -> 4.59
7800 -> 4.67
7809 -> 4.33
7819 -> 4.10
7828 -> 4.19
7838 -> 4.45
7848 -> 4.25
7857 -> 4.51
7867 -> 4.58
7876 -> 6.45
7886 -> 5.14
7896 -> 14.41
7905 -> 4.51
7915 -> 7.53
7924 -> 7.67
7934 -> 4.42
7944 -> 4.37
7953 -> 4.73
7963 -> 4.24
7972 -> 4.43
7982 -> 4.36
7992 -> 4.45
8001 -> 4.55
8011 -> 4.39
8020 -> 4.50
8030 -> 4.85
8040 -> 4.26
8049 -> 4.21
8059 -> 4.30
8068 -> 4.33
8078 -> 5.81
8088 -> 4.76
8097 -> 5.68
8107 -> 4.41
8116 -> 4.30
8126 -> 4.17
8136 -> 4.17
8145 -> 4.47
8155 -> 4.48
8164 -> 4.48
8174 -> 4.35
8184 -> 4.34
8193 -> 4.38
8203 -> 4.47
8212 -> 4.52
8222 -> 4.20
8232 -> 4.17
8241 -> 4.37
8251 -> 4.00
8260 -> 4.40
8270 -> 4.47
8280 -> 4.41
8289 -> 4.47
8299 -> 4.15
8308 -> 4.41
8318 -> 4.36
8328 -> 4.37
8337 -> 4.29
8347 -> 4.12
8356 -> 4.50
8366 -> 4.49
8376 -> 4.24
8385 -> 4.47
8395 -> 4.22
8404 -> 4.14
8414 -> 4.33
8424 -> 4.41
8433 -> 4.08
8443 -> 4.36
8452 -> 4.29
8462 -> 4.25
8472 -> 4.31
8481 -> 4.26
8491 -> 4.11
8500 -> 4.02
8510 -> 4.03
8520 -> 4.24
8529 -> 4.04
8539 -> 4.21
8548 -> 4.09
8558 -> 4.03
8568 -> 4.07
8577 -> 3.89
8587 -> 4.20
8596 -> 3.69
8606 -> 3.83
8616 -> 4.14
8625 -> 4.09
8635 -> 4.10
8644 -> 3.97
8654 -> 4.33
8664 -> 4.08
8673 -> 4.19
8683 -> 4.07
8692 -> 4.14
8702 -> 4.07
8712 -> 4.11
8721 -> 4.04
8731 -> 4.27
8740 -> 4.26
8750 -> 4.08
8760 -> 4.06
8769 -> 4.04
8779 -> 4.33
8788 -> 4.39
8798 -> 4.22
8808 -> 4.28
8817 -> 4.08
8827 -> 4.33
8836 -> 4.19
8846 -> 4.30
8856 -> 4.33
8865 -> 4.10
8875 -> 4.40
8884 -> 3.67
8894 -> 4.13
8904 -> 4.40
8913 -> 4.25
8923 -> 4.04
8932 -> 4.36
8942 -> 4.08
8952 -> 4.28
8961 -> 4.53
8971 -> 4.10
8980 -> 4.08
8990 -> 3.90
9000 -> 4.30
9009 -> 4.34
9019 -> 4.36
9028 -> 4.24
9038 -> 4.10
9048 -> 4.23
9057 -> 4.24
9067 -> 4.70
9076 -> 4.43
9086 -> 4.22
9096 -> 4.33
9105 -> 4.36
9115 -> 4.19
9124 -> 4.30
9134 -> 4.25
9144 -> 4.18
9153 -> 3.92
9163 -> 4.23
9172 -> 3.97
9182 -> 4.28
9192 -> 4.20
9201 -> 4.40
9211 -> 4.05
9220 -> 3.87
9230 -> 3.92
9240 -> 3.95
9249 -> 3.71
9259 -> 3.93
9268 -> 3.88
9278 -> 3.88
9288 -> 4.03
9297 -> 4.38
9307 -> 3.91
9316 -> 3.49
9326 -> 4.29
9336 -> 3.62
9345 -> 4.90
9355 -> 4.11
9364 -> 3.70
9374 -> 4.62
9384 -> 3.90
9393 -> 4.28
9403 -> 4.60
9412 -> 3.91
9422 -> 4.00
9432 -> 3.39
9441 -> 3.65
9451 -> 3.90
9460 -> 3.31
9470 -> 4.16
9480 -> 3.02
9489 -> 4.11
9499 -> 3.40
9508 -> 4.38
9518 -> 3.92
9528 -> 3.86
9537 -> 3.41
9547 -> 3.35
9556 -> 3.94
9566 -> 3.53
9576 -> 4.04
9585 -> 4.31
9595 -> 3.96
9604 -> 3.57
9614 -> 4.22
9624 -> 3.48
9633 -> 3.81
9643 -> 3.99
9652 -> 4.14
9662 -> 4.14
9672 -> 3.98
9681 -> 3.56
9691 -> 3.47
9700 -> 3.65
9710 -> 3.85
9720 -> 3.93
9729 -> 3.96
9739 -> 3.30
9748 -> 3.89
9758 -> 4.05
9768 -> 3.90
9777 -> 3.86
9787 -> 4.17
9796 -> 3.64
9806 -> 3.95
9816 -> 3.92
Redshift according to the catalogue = 0.203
